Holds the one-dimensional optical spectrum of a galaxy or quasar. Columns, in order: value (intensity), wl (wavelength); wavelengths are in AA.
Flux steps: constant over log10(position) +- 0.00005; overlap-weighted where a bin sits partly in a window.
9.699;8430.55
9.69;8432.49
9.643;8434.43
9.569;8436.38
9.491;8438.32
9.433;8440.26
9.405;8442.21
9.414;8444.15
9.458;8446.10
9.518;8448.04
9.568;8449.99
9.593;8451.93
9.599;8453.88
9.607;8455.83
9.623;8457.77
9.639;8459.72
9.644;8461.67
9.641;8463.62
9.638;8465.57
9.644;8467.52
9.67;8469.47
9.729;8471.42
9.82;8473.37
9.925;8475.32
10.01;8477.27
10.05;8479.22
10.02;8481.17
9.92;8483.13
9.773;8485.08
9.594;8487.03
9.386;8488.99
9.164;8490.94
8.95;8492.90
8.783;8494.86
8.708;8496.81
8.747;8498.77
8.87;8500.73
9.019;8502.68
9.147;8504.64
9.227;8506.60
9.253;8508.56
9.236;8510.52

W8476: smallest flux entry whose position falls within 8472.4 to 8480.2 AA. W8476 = 9.82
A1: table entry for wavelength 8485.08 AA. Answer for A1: 9.773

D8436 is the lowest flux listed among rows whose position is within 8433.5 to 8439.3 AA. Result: 9.491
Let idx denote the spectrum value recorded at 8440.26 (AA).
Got 9.433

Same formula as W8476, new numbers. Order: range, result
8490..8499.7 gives 8.708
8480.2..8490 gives 9.386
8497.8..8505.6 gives 8.747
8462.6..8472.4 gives 9.638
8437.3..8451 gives 9.405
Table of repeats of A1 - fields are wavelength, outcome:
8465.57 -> 9.638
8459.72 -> 9.639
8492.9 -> 8.95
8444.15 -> 9.414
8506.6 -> 9.227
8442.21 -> 9.405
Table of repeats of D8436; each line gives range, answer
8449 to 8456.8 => 9.568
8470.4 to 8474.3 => 9.729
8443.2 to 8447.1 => 9.414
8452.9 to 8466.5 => 9.599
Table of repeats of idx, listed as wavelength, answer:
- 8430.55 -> 9.699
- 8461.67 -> 9.644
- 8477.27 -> 10.01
